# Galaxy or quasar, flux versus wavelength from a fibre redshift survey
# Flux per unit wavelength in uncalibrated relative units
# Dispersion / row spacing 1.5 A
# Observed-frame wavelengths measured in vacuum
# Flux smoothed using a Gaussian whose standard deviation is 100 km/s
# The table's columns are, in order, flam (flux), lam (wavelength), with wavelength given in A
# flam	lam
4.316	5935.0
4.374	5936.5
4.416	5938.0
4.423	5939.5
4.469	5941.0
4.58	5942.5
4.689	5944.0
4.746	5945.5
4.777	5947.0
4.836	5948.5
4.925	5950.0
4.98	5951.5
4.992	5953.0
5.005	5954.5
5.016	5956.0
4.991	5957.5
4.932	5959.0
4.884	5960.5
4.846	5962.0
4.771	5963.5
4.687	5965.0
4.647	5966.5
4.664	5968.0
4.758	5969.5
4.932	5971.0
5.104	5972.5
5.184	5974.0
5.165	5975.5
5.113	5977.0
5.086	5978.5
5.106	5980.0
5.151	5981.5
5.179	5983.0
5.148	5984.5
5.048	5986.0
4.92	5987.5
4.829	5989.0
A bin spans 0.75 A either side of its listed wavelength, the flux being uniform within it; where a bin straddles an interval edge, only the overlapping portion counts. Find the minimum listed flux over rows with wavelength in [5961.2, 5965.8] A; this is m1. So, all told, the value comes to 4.687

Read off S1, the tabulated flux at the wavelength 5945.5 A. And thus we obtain 4.746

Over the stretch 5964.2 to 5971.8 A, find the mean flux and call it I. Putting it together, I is 4.74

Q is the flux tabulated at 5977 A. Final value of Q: 5.113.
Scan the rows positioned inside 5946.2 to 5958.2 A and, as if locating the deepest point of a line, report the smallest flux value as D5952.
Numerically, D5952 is 4.777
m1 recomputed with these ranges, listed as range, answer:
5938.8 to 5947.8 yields 4.423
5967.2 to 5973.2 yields 4.664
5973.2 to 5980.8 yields 5.086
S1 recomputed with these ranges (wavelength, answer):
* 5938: 4.416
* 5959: 4.932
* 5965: 4.687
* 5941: 4.469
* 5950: 4.925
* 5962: 4.846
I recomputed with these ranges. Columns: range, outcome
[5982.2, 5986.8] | 5.12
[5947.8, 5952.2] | 4.91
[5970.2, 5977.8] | 5.1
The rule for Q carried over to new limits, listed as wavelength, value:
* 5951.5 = 4.98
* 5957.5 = 4.991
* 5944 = 4.689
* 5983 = 5.179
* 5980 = 5.106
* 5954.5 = 5.005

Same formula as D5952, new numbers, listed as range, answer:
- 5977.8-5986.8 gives 5.048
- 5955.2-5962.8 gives 4.846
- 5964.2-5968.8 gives 4.647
